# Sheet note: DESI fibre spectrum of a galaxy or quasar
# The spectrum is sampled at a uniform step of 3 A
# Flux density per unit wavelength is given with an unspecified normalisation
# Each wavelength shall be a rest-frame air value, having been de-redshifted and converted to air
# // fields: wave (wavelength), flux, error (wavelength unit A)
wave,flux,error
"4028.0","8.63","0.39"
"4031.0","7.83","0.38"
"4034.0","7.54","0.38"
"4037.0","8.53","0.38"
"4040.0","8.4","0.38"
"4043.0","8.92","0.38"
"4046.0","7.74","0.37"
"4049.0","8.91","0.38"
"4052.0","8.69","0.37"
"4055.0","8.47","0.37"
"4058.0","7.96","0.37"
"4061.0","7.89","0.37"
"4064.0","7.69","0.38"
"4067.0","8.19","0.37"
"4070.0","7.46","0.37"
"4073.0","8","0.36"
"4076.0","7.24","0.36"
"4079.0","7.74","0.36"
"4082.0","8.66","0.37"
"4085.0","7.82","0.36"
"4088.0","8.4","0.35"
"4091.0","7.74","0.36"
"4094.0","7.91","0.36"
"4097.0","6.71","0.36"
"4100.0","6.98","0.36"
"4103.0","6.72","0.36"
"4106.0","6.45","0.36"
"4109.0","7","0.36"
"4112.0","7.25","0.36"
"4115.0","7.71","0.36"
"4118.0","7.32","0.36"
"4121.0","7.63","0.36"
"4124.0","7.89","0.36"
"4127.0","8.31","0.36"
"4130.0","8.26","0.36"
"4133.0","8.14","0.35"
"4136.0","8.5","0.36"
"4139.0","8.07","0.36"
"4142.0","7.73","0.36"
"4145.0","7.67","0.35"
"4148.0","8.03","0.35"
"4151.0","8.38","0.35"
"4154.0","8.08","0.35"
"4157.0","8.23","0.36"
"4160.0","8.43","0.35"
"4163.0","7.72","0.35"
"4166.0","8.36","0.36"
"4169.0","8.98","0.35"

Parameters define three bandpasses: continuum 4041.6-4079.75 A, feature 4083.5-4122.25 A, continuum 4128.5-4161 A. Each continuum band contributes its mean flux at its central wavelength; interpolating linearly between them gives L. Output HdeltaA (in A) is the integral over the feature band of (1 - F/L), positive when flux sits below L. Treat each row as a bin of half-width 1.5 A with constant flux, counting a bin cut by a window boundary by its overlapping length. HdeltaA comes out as 3.6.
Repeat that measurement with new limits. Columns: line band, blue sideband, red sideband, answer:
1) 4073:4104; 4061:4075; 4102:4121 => -0.53 A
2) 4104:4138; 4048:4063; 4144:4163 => 2.16 A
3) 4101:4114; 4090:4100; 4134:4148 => 1.12 A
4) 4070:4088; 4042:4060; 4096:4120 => -0.38 A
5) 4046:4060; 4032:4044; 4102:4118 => -0.62 A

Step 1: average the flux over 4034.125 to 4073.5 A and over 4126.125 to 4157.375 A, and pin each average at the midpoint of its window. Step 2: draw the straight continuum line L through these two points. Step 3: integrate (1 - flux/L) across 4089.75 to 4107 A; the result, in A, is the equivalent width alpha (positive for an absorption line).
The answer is 2.3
